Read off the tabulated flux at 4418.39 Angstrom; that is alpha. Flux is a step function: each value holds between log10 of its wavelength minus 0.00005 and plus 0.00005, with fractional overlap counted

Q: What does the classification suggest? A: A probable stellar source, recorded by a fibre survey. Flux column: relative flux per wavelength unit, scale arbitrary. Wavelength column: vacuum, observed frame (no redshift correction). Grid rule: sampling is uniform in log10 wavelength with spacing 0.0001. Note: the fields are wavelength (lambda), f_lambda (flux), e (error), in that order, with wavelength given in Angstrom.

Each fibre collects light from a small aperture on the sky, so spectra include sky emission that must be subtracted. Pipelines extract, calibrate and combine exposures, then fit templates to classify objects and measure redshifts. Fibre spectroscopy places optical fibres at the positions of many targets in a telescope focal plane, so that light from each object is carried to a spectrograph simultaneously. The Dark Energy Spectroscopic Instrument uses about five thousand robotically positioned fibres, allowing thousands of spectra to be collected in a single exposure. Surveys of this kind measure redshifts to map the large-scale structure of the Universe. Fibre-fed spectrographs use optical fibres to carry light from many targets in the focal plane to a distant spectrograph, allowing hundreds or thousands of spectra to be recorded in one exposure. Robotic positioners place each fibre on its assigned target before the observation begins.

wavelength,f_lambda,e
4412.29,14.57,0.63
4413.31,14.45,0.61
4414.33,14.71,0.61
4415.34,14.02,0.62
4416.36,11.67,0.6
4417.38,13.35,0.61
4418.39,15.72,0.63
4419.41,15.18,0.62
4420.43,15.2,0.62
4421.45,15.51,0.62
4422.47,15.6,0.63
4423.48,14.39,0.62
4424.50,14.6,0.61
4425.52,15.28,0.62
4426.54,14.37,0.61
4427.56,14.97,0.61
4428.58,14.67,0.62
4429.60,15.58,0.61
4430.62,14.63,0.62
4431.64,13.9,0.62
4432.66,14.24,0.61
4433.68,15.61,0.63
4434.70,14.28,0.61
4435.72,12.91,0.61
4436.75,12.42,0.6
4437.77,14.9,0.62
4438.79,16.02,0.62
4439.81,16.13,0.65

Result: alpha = 15.72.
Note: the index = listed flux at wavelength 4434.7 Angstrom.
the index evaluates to 14.28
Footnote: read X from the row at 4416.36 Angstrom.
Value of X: 11.67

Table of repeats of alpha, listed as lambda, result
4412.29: 14.57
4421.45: 15.51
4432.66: 14.24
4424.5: 14.6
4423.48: 14.39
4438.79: 16.02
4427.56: 14.97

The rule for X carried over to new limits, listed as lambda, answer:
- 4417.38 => 13.35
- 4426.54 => 14.37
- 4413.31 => 14.45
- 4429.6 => 15.58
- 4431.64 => 13.9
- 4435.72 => 12.91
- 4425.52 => 15.28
